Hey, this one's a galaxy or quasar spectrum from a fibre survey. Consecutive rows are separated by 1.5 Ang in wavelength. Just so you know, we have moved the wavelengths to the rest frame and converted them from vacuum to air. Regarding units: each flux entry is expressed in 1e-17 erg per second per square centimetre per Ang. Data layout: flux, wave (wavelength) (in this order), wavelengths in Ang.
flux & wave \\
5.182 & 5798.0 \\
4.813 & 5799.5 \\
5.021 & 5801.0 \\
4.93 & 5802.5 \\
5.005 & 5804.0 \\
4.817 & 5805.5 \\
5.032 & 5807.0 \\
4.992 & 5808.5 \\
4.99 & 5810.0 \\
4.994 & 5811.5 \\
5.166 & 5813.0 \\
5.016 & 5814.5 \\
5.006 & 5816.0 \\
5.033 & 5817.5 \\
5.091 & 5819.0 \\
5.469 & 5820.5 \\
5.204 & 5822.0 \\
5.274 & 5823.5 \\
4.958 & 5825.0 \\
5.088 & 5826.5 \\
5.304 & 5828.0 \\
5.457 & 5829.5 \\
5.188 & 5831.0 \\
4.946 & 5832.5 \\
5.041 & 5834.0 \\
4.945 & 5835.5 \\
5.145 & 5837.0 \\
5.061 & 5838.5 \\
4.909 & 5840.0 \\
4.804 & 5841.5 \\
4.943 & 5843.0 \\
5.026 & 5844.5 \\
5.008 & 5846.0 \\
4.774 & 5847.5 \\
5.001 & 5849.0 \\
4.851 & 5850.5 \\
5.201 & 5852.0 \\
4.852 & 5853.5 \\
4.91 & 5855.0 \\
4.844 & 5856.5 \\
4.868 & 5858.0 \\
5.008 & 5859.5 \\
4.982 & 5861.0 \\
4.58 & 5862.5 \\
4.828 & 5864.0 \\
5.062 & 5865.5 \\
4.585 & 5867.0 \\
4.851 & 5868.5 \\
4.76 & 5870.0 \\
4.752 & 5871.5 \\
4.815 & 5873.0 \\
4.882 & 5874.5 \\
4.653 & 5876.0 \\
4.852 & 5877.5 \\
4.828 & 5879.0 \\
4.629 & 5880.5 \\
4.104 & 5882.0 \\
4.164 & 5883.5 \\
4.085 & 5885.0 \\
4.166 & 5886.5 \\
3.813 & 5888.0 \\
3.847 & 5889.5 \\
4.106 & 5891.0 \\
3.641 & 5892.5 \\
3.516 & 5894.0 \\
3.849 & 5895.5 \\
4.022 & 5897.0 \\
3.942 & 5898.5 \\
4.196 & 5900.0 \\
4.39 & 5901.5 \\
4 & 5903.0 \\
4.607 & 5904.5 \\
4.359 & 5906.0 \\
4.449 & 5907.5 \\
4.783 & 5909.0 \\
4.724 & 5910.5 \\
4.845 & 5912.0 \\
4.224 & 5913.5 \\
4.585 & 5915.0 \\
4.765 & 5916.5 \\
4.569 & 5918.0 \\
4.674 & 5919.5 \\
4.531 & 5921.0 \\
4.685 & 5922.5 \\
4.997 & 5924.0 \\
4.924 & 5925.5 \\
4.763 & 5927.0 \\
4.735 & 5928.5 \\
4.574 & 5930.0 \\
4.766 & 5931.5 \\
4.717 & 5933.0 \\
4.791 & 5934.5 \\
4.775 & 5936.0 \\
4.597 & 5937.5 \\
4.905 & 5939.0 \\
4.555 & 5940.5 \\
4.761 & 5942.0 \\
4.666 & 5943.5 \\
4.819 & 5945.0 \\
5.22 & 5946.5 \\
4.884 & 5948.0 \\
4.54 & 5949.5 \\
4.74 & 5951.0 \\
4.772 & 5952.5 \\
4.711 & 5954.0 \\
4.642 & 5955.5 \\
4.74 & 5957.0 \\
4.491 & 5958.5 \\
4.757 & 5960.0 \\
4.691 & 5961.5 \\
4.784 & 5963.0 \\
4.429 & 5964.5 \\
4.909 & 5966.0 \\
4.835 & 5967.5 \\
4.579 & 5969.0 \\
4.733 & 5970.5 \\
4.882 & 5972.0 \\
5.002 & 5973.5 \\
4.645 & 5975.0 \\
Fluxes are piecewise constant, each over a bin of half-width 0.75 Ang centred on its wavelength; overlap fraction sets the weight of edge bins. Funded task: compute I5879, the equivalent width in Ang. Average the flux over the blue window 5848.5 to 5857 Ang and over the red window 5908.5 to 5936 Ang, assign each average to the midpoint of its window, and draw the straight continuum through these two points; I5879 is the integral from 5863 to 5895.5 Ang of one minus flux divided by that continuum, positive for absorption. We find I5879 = 3.0 Ang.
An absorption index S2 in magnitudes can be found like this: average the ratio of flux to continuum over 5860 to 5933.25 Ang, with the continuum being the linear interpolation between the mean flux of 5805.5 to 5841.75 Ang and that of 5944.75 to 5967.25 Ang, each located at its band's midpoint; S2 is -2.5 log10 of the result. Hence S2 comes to 0.09 mag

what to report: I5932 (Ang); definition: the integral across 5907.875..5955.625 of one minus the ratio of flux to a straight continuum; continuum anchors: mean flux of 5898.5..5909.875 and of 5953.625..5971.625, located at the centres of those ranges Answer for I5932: -2.1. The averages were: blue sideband 4.37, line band 4.73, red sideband 4.7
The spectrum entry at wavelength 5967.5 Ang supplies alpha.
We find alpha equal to 4.835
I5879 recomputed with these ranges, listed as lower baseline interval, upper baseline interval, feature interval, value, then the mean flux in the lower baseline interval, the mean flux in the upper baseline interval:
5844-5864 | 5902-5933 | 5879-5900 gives 3.2 Ang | 4.91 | 4.63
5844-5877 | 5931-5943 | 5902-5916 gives 0.8 Ang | 4.87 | 4.73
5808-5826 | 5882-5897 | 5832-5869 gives -3.0 Ang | 5.1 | 3.92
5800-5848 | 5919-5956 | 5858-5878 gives 0.5 Ang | 5.05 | 4.75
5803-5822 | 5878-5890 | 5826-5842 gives -0.9 Ang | 5.06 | 4.23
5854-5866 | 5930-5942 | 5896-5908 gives 1.4 Ang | 4.88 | 4.72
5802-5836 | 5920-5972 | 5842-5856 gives 0.2 Ang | 5.09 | 4.74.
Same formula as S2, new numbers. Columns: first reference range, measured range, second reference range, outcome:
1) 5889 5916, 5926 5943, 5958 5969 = -0.06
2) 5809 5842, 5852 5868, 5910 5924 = 0.01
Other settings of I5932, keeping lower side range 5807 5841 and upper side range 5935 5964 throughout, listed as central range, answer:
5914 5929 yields 0.32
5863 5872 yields 0.31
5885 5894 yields 1.86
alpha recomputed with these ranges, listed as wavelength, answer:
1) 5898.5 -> 3.942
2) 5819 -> 5.091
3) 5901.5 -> 4.39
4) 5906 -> 4.359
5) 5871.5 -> 4.752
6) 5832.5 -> 4.946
